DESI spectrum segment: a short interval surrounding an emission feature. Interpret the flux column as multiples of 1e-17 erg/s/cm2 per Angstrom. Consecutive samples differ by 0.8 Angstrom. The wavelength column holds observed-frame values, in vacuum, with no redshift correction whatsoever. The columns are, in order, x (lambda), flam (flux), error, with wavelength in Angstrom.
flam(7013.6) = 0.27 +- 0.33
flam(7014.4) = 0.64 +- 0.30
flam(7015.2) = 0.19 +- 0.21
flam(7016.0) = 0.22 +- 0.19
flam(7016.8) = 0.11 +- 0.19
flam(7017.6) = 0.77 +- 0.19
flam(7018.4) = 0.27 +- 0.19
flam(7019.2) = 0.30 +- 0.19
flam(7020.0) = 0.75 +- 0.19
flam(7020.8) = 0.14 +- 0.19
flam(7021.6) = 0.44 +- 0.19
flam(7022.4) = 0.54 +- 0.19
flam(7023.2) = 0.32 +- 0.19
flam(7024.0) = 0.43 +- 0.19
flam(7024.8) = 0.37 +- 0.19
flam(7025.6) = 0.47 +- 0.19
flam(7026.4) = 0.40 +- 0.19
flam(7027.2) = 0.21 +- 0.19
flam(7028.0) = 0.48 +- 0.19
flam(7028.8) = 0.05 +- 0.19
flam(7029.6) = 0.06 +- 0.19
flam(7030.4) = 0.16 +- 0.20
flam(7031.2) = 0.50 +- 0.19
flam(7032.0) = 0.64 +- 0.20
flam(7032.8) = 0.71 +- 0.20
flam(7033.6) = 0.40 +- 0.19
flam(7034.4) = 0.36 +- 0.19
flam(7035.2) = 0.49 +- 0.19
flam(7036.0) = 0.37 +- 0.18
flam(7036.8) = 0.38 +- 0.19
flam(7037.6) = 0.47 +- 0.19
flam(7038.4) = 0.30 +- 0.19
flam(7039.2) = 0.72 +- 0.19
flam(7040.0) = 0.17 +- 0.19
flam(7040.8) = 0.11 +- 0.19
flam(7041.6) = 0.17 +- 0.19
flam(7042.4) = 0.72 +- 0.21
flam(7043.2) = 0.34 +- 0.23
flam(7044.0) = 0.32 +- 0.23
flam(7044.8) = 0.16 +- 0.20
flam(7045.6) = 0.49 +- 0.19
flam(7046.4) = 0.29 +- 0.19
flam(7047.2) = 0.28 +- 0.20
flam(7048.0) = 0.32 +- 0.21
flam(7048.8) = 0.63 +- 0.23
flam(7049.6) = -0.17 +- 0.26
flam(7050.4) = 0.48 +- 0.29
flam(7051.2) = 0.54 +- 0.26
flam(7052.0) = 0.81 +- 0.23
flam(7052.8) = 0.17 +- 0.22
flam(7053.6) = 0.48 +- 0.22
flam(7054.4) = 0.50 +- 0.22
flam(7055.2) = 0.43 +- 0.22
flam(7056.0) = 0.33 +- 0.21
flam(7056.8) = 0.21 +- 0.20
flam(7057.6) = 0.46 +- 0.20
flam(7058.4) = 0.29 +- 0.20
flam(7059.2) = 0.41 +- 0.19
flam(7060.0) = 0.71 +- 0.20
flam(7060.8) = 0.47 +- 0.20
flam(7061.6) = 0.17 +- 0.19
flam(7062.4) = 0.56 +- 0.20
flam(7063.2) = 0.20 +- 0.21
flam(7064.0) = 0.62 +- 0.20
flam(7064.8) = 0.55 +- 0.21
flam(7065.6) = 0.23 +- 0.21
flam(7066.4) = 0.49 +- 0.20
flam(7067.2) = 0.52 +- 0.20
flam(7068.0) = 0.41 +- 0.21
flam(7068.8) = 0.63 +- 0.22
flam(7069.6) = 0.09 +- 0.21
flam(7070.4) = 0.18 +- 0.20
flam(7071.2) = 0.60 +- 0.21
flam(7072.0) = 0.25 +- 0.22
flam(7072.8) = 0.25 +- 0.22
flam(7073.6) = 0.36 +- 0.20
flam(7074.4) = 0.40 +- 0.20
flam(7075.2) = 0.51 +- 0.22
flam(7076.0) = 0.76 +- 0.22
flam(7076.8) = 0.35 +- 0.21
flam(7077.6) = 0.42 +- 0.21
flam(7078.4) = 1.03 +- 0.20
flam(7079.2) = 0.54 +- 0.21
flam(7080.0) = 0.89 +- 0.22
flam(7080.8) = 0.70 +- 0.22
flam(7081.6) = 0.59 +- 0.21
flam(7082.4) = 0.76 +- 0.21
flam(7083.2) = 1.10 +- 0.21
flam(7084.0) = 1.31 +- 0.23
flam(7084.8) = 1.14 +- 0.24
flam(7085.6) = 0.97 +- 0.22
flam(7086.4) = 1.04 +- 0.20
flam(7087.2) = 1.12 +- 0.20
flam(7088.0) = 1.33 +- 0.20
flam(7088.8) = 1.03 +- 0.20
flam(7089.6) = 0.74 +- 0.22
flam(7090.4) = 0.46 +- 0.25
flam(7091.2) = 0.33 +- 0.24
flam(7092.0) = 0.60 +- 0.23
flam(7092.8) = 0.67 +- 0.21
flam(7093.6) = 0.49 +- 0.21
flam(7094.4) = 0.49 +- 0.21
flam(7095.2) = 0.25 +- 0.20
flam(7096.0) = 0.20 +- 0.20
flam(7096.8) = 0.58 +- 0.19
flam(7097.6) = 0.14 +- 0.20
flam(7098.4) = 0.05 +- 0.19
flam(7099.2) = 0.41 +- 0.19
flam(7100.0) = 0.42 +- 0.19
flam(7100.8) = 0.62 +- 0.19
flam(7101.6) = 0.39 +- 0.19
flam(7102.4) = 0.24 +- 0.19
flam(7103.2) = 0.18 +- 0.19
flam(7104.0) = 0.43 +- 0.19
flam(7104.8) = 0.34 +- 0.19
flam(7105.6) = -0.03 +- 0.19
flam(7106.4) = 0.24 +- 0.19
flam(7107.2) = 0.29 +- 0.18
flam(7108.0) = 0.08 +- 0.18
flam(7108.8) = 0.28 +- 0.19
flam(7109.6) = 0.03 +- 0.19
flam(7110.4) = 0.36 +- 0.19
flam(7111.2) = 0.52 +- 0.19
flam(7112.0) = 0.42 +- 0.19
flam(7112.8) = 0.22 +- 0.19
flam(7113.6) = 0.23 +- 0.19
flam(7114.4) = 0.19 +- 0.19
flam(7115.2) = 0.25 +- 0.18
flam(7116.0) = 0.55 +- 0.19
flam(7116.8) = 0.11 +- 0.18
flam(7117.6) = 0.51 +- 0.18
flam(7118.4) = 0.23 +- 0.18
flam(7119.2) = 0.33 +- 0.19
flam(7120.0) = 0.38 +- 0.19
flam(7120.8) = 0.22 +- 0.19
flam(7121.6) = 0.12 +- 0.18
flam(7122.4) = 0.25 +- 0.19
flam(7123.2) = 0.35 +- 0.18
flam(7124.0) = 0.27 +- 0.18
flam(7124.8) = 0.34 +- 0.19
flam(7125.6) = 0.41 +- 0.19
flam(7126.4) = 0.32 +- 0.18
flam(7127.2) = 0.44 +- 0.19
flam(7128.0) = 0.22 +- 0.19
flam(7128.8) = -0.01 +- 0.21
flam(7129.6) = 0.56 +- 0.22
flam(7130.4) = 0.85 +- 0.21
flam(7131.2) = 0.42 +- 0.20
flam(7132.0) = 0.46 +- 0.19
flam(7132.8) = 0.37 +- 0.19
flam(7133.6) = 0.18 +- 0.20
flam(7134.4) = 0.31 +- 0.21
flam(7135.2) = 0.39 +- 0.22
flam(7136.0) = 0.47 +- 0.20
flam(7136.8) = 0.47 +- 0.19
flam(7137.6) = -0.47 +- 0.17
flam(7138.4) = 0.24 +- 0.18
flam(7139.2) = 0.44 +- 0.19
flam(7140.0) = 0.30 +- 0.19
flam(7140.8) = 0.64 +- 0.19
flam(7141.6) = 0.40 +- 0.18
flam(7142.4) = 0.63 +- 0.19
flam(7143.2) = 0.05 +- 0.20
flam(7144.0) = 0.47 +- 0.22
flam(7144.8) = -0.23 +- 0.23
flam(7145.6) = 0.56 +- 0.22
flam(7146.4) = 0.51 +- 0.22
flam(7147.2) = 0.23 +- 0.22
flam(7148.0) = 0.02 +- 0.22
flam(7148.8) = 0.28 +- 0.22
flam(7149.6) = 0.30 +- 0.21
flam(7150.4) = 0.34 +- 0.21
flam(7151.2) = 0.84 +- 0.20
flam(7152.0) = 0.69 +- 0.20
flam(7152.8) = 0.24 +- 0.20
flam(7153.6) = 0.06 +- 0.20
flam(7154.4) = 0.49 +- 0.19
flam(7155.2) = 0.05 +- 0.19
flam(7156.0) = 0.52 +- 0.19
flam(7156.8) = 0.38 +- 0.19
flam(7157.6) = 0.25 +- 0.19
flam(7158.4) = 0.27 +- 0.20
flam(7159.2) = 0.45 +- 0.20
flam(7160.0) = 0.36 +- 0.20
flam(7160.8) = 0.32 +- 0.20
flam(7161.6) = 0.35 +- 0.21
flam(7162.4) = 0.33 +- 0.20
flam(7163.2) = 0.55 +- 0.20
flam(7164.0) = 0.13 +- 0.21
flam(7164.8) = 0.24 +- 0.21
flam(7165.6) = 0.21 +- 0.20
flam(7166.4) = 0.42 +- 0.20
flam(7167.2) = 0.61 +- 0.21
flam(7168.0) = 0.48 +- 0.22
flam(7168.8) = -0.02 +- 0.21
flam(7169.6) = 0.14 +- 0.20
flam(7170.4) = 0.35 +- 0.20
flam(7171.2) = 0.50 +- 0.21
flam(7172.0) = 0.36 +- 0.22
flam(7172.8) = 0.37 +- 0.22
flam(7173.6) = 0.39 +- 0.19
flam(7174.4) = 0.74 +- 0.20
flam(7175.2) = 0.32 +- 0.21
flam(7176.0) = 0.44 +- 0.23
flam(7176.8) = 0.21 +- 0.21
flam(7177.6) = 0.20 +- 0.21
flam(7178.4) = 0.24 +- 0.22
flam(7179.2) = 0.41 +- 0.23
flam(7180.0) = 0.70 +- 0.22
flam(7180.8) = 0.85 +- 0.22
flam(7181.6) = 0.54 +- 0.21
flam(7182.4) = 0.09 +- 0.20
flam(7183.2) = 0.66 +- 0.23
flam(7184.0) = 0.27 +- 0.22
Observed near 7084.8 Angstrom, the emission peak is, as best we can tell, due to [O II] 3727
